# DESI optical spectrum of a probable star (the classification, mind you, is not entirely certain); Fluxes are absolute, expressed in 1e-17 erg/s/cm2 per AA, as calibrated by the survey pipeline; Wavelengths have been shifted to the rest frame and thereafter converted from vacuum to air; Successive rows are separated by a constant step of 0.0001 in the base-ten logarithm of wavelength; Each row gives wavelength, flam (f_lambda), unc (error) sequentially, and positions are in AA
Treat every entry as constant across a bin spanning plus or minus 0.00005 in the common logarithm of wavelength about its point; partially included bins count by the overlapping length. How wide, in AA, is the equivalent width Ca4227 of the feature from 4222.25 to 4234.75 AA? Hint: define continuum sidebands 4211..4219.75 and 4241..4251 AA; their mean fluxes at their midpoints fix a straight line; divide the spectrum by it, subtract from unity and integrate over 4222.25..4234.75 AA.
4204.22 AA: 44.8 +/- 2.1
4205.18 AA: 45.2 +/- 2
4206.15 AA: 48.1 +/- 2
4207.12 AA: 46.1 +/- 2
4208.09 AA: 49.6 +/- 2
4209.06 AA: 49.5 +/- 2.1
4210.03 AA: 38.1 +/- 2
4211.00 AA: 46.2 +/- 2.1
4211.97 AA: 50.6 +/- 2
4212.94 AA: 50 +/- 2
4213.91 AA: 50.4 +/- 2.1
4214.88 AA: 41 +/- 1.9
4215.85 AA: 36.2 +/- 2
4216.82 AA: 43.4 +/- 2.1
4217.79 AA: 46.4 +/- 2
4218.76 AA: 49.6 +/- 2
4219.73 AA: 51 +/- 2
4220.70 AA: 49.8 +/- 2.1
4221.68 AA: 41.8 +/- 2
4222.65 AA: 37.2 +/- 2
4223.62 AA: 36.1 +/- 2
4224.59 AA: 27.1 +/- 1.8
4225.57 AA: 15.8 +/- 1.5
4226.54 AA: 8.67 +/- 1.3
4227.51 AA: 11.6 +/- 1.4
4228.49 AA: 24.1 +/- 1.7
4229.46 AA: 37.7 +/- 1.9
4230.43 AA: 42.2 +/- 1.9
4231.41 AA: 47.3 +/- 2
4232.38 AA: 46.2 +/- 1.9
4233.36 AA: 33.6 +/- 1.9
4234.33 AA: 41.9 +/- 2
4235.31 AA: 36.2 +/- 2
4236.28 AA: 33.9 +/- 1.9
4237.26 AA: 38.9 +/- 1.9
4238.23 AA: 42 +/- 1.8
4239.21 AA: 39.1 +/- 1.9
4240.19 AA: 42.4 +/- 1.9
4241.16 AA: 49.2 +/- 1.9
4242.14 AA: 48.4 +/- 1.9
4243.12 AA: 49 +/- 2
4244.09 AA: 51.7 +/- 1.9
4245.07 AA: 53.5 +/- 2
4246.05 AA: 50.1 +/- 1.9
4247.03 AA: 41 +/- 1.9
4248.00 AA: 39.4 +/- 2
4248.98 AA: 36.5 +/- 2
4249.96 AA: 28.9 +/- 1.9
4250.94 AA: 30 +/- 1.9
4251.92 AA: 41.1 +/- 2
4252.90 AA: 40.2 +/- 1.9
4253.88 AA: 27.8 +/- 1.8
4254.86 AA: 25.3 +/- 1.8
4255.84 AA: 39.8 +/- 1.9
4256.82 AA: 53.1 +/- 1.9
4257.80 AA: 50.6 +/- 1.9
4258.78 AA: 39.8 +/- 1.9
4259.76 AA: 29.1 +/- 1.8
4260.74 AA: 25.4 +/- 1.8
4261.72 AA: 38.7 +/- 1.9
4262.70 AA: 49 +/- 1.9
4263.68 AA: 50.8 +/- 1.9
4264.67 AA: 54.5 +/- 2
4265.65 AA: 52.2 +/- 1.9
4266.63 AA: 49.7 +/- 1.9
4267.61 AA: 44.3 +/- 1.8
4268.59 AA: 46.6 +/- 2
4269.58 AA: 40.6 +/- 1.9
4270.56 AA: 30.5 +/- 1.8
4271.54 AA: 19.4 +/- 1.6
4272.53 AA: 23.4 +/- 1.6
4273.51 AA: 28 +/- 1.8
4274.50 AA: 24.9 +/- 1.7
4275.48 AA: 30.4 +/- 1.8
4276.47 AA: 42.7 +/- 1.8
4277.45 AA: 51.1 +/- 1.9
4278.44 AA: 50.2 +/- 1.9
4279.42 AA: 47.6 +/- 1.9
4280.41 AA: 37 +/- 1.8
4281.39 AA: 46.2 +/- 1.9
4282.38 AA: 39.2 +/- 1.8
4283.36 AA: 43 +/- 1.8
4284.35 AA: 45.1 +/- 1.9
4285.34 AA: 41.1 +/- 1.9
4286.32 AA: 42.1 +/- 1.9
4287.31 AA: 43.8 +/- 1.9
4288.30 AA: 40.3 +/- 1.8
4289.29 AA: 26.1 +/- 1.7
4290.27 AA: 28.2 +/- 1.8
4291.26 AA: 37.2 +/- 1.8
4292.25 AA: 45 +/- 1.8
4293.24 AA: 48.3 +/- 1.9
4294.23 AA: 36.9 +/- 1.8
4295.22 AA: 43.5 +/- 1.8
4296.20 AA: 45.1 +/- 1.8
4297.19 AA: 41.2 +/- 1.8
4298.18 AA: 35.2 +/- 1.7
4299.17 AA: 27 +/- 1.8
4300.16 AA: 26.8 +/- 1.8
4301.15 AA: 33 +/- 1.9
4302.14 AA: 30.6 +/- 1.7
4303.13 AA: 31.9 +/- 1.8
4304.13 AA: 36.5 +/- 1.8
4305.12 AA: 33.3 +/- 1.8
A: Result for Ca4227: 3.8 AA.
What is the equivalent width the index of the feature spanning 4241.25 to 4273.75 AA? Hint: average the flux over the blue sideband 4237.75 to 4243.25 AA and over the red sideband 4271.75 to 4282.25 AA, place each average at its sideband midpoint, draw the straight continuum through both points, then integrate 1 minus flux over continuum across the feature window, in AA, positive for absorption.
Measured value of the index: 0.8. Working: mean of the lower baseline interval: 44.7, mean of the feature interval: 40.5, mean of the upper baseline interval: 37.7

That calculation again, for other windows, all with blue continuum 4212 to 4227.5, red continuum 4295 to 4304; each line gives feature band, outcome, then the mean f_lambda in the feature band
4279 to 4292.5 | -1.76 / 40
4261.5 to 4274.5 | -1.36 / 40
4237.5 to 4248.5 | -2.49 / 45.8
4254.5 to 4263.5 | -0.73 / 39.6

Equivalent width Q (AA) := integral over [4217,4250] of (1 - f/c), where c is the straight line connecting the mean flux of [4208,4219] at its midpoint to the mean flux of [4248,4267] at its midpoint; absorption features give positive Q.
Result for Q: 2.9 AA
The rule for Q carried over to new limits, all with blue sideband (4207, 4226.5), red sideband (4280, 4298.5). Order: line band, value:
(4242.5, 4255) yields 0.4 AA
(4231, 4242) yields 0.1 AA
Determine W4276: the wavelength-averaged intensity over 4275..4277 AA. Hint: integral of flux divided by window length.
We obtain 36.9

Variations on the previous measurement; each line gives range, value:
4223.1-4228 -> 20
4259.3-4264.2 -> 38.7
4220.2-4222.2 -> 45.6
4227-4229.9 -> 24.1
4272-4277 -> 30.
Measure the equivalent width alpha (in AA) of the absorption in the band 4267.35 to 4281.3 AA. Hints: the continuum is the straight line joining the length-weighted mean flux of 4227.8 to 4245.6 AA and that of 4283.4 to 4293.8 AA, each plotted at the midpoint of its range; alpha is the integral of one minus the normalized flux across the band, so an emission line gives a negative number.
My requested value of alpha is 1.1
